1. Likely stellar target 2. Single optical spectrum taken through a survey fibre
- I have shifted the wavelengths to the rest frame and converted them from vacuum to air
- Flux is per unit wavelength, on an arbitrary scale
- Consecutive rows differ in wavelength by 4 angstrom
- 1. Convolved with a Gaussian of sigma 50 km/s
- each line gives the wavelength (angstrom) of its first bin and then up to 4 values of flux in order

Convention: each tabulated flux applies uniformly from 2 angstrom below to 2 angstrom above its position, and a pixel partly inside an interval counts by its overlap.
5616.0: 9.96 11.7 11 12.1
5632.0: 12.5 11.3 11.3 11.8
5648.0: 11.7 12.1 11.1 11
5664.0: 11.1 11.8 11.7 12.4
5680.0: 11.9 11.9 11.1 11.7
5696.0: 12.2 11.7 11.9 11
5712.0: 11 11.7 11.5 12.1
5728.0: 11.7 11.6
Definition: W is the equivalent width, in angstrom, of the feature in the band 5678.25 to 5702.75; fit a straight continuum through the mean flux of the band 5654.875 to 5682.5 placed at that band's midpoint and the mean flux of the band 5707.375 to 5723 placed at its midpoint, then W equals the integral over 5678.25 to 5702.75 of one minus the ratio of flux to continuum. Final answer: -0.6 angstrom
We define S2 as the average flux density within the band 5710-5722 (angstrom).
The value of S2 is 11.4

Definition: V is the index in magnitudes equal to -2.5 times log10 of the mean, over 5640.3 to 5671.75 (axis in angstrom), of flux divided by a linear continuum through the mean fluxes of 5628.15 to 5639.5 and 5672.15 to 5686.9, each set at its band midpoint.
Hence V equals 0.036 mag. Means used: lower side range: 11.9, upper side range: 12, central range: 11.5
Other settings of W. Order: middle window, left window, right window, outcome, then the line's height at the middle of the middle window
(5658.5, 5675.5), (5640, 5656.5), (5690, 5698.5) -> 0.4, 11.8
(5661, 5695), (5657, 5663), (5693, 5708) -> -1.0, 11.4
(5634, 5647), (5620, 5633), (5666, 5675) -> 0.3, 11.8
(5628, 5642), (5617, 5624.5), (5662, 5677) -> -0.5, 11.4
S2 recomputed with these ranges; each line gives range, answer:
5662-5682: 11.8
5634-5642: 11.3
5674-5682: 12.2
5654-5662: 11.1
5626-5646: 11.8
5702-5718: 11.4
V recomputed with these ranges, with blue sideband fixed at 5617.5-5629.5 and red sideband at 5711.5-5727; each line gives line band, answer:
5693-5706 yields -0.03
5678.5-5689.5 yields -0.01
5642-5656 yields -0.02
